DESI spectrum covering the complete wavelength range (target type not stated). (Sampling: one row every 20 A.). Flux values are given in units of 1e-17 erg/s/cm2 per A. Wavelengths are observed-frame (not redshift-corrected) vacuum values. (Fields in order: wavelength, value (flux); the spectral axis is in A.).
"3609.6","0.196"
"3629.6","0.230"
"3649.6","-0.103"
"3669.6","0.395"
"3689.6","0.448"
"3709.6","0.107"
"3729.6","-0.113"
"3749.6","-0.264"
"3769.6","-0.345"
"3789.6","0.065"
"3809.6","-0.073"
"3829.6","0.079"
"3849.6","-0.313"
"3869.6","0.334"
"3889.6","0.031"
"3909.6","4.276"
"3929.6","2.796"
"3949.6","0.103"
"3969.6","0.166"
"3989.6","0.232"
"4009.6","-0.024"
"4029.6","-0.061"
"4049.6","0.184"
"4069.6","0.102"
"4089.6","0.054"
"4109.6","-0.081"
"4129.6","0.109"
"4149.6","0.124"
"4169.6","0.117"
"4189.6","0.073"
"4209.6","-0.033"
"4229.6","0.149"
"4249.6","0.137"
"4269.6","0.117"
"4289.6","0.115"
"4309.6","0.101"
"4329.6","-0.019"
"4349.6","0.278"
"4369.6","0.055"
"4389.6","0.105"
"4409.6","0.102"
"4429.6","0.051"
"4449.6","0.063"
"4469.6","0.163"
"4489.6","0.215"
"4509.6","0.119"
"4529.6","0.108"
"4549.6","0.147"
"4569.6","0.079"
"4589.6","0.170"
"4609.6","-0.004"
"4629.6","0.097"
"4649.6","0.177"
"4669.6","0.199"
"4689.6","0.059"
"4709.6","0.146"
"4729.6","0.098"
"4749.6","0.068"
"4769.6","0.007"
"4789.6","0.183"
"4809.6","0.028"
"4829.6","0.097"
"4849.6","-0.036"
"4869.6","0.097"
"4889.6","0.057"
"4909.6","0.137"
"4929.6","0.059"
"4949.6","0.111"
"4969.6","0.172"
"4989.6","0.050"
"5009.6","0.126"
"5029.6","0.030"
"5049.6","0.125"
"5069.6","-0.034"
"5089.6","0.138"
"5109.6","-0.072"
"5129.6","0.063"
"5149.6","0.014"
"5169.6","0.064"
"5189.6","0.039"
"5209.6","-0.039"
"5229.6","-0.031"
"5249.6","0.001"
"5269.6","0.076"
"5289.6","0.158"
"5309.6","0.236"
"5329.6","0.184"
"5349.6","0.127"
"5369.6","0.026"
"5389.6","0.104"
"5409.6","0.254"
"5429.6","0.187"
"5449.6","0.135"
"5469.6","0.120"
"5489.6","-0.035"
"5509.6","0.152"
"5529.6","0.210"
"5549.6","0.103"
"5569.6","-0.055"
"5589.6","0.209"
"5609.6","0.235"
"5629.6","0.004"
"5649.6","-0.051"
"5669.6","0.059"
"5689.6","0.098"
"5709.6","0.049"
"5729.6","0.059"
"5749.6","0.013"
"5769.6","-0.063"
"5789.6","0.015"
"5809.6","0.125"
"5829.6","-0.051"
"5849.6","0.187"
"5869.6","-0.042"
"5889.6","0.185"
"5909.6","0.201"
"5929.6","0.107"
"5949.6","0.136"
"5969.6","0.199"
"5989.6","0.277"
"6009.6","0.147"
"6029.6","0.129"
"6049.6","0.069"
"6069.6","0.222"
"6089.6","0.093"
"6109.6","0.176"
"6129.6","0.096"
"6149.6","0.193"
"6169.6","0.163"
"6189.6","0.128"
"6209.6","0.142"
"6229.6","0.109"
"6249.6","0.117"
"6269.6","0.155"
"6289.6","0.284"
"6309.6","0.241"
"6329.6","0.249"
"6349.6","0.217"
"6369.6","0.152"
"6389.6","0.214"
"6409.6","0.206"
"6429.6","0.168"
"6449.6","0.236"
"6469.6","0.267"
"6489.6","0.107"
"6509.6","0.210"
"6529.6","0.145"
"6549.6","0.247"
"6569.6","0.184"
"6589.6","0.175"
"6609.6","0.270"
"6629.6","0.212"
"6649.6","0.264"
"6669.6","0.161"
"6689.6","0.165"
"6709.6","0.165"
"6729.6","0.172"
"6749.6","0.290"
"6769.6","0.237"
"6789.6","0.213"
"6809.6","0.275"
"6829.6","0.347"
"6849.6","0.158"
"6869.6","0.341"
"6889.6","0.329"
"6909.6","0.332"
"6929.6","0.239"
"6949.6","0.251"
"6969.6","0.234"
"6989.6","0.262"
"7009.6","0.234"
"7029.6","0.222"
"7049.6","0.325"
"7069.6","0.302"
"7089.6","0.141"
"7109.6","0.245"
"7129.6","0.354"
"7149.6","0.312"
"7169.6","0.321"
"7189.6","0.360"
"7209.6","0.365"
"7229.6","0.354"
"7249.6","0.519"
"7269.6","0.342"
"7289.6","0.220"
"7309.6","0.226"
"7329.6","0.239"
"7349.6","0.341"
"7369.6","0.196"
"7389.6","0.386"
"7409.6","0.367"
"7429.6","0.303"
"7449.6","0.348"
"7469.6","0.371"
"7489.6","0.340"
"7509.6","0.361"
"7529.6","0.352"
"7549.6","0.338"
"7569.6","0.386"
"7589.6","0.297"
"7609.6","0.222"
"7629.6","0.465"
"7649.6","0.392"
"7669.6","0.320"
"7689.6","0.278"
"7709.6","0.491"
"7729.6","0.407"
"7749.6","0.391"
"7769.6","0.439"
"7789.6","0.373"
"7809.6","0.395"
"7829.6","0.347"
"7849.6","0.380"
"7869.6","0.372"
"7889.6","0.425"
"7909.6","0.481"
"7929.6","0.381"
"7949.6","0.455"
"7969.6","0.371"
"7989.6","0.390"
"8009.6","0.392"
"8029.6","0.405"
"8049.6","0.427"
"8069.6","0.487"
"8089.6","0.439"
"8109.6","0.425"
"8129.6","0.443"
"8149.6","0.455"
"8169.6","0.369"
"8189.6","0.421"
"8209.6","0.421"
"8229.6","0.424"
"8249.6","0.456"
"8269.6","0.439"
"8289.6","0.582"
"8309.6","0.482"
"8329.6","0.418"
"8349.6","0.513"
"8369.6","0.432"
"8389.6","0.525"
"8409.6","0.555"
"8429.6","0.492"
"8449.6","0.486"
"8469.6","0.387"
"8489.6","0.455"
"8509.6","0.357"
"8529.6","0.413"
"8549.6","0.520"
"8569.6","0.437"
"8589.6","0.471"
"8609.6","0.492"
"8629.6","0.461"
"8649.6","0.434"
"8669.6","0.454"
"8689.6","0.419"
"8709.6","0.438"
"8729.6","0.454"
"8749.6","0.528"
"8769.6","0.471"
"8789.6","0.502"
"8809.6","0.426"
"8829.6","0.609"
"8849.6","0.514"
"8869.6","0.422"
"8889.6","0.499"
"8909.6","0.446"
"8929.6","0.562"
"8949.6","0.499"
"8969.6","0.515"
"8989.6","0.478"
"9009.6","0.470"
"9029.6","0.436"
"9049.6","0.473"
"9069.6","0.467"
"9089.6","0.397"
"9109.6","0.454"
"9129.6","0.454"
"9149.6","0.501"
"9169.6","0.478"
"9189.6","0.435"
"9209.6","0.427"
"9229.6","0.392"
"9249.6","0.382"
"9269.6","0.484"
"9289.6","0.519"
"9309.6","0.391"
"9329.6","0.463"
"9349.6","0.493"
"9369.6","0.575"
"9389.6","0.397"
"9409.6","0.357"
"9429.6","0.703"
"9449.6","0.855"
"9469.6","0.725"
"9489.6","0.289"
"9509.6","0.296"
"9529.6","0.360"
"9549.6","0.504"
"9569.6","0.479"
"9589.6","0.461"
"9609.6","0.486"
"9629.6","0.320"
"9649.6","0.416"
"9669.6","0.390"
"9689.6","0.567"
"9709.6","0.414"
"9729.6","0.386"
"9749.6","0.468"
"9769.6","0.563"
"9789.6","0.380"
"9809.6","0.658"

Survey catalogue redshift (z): 0.784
